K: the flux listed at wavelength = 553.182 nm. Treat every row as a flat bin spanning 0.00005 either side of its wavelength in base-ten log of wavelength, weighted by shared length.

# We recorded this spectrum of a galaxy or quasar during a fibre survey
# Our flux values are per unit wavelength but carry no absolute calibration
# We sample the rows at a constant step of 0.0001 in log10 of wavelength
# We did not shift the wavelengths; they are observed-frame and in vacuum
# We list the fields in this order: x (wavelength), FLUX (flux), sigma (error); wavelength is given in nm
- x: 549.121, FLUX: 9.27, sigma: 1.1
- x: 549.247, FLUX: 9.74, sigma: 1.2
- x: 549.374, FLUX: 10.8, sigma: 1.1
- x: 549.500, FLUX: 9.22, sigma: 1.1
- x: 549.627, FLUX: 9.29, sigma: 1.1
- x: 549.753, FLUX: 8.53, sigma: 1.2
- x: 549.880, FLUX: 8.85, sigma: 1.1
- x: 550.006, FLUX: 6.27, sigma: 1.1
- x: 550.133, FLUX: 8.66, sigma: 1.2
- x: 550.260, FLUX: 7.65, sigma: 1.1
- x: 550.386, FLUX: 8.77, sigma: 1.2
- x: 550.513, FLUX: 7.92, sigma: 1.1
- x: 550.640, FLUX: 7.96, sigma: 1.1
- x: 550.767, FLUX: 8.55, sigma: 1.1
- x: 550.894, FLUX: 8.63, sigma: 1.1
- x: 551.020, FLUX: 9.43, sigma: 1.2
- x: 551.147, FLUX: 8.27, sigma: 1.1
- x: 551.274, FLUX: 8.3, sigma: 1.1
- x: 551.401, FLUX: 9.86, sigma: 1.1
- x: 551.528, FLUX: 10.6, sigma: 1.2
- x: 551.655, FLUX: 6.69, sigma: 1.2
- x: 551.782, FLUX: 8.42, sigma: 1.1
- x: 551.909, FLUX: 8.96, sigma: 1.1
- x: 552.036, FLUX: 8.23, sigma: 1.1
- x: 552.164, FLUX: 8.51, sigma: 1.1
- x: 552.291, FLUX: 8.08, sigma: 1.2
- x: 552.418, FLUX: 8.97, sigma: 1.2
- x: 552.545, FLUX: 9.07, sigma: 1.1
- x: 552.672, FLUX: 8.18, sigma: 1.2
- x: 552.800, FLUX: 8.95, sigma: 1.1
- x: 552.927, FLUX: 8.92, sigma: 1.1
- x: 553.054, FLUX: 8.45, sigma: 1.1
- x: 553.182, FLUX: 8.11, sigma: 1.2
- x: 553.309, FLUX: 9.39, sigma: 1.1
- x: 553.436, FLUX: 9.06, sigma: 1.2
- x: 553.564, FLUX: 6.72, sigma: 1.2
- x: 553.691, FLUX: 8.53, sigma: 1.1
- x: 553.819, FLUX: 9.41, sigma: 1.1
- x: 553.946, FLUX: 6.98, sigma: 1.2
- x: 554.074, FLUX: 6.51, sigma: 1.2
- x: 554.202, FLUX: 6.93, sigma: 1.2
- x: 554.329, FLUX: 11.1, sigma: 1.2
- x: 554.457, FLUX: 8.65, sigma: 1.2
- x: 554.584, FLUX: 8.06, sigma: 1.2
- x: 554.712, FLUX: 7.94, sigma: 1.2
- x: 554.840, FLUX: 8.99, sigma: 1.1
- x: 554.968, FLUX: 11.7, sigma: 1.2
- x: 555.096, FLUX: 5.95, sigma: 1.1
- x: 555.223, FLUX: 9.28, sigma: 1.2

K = 8.11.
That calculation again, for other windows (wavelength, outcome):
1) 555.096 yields 5.95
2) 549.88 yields 8.85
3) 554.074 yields 6.51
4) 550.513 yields 7.92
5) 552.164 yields 8.51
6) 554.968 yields 11.7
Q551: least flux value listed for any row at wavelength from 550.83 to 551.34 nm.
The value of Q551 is 8.27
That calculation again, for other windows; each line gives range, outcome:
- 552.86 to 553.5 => 8.11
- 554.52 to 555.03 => 7.94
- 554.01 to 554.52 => 6.51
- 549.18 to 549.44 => 9.74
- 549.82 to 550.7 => 6.27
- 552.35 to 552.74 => 8.18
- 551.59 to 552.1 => 6.69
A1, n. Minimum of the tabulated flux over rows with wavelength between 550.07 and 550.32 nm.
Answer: 7.65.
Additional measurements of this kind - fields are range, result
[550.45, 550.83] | 7.92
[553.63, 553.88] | 8.53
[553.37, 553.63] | 6.72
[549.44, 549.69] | 9.22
